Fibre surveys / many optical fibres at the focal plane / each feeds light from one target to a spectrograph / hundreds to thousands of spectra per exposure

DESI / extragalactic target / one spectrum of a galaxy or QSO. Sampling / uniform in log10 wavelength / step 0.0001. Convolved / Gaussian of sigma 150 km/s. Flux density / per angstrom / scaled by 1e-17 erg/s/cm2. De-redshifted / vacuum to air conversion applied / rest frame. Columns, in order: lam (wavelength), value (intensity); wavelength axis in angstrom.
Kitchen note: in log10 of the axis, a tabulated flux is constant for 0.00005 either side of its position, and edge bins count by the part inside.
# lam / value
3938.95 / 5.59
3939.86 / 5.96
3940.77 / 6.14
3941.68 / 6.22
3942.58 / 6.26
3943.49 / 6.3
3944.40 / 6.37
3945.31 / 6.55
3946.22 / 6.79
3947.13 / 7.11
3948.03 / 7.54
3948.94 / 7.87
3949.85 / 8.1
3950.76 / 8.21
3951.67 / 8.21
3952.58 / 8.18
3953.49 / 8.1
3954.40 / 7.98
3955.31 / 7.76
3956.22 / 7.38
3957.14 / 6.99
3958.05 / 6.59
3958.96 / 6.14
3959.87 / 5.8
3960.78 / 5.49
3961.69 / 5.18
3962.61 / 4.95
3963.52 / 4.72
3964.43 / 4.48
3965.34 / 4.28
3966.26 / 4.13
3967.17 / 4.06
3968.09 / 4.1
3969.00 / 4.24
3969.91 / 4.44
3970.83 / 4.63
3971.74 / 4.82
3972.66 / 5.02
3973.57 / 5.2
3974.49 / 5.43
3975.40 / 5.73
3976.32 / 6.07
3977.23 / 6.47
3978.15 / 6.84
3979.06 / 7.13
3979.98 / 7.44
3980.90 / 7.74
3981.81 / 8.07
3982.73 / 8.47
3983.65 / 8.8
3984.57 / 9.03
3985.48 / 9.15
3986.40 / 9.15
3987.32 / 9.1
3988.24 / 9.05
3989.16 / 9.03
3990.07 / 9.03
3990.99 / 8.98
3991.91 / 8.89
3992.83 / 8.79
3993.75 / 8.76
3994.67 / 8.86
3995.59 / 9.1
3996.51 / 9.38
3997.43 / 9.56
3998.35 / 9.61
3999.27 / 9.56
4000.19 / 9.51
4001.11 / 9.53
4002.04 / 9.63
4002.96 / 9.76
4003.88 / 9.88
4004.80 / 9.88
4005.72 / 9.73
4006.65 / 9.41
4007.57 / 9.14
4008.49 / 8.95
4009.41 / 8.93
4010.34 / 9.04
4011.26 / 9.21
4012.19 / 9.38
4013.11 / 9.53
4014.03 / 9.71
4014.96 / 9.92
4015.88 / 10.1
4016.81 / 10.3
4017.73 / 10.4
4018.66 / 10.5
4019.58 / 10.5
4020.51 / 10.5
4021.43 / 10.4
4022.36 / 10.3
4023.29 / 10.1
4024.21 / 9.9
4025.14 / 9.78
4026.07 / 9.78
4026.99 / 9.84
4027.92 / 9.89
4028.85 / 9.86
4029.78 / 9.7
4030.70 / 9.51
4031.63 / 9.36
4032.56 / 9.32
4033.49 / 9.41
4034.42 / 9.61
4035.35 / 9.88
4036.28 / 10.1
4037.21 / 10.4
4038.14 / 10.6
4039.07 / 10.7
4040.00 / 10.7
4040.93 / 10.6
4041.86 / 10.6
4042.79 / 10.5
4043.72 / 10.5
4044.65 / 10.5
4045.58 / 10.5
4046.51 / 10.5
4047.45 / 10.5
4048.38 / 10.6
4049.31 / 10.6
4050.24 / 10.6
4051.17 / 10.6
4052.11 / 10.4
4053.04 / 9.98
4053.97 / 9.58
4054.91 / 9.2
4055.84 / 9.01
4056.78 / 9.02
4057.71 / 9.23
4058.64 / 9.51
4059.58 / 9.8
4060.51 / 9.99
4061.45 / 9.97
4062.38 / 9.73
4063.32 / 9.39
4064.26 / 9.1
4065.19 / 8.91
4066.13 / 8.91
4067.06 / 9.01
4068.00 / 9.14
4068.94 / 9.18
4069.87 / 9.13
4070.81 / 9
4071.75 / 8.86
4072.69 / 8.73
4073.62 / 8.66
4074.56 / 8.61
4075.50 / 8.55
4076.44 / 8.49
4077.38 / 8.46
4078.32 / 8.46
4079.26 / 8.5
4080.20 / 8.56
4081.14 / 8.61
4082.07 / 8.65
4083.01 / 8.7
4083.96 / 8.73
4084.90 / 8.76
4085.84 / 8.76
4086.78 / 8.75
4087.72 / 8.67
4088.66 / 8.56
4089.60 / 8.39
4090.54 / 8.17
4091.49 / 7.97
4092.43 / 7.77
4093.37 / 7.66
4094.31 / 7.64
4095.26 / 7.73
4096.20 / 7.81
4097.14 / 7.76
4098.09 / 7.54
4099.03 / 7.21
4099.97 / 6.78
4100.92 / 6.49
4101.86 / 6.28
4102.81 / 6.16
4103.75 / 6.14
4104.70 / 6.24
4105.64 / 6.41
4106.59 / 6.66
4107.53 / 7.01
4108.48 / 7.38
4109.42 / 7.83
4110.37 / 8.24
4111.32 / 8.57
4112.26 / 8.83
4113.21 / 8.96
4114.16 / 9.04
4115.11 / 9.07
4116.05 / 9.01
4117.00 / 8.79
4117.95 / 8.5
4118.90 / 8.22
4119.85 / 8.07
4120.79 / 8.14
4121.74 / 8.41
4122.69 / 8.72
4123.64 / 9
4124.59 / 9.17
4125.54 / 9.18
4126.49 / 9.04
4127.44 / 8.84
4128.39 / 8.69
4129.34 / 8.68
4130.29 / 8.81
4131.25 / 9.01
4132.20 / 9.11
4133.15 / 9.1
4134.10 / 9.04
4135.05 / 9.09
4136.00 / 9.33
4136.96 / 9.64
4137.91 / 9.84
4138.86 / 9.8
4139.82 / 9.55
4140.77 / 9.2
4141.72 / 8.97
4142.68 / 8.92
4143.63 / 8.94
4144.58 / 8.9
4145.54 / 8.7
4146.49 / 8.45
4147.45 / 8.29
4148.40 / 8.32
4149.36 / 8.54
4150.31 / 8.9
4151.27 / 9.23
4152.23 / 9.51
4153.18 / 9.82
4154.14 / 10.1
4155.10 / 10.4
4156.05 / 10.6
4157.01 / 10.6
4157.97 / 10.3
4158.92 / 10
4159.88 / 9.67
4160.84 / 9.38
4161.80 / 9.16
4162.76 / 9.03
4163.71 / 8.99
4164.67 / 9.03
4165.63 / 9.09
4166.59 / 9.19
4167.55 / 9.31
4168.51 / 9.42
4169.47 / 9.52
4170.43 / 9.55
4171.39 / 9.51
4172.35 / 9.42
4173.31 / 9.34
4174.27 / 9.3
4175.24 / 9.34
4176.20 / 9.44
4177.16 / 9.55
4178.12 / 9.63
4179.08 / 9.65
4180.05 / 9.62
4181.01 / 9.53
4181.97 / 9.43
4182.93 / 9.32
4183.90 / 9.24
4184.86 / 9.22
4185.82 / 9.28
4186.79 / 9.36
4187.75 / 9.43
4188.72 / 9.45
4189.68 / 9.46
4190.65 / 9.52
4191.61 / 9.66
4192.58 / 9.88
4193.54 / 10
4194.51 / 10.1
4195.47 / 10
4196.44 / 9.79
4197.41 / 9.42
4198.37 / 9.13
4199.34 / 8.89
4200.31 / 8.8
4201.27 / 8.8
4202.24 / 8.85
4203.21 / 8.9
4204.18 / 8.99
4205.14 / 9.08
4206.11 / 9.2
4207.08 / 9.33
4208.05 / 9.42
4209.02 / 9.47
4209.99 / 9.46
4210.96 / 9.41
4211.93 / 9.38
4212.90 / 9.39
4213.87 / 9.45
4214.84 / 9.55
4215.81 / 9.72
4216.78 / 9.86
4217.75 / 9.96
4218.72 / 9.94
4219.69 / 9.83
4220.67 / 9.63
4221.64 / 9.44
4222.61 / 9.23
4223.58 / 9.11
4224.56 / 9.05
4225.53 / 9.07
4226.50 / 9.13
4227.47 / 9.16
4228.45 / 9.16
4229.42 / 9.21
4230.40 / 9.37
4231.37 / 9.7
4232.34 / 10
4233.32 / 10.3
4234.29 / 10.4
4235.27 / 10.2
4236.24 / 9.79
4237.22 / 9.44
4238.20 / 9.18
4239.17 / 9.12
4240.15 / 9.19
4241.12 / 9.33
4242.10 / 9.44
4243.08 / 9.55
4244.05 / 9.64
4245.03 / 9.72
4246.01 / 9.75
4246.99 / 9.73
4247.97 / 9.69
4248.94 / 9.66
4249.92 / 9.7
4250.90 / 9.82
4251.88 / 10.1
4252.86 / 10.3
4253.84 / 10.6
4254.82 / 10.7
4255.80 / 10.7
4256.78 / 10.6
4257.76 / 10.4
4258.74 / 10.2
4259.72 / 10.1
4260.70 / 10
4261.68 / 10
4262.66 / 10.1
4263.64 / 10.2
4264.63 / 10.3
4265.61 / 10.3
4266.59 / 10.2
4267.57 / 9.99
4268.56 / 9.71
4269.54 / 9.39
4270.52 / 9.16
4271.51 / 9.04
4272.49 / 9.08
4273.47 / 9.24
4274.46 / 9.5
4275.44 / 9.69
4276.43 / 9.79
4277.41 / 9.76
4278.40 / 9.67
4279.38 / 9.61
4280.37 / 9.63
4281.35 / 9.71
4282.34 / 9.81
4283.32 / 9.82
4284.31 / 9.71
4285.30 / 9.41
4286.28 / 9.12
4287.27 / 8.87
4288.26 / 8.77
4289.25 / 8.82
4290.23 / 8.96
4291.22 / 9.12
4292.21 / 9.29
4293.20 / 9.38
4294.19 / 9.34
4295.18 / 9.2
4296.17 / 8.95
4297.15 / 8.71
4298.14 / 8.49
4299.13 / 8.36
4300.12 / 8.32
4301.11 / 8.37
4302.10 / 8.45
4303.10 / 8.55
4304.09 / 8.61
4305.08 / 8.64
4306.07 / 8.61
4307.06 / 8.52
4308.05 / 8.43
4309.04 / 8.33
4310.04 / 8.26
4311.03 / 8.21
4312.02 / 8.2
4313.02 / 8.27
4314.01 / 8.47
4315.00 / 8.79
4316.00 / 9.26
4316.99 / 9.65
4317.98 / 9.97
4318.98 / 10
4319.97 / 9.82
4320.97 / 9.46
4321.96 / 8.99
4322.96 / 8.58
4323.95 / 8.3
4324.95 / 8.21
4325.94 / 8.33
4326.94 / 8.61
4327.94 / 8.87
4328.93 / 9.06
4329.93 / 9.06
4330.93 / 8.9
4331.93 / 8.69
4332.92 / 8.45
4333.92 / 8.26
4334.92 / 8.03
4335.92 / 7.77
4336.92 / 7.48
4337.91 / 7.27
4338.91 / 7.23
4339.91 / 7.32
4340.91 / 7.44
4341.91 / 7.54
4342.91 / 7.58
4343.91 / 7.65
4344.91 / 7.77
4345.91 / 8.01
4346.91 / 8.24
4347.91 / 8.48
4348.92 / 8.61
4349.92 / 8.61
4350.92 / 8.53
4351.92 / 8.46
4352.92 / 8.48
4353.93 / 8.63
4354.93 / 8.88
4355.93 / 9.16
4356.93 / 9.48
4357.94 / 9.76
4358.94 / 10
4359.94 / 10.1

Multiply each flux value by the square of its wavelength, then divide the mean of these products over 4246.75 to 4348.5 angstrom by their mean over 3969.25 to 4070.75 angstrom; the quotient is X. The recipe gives 1.12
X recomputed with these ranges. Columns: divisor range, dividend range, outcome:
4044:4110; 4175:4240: 1.17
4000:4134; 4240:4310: 1.15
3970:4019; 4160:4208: 1.20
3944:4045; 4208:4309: 1.28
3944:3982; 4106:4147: 1.52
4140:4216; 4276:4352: 0.99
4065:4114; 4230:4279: 1.32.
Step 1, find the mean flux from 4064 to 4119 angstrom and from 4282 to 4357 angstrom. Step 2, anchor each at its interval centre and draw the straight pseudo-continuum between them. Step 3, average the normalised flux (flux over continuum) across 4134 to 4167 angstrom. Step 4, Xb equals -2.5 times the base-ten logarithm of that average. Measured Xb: -0.13 mag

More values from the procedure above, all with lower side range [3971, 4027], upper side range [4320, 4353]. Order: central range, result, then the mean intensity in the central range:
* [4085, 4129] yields 0.08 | 8.02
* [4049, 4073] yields -0.09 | 9.48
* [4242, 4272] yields -0.18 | 9.97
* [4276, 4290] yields -0.13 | 9.46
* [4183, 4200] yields -0.12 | 9.5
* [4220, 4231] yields -0.10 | 9.24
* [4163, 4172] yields -0.09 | 9.29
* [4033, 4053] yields -0.18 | 10.4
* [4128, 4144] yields -0.07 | 9.16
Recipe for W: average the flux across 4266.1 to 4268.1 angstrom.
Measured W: 10.1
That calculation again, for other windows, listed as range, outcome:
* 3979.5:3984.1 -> 8.09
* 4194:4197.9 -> 9.83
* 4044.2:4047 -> 10.5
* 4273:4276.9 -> 9.54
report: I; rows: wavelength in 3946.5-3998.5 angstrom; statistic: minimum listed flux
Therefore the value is 4.06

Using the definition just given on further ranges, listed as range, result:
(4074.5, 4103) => 6.16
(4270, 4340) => 7.23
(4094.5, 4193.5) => 6.14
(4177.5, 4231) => 8.8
